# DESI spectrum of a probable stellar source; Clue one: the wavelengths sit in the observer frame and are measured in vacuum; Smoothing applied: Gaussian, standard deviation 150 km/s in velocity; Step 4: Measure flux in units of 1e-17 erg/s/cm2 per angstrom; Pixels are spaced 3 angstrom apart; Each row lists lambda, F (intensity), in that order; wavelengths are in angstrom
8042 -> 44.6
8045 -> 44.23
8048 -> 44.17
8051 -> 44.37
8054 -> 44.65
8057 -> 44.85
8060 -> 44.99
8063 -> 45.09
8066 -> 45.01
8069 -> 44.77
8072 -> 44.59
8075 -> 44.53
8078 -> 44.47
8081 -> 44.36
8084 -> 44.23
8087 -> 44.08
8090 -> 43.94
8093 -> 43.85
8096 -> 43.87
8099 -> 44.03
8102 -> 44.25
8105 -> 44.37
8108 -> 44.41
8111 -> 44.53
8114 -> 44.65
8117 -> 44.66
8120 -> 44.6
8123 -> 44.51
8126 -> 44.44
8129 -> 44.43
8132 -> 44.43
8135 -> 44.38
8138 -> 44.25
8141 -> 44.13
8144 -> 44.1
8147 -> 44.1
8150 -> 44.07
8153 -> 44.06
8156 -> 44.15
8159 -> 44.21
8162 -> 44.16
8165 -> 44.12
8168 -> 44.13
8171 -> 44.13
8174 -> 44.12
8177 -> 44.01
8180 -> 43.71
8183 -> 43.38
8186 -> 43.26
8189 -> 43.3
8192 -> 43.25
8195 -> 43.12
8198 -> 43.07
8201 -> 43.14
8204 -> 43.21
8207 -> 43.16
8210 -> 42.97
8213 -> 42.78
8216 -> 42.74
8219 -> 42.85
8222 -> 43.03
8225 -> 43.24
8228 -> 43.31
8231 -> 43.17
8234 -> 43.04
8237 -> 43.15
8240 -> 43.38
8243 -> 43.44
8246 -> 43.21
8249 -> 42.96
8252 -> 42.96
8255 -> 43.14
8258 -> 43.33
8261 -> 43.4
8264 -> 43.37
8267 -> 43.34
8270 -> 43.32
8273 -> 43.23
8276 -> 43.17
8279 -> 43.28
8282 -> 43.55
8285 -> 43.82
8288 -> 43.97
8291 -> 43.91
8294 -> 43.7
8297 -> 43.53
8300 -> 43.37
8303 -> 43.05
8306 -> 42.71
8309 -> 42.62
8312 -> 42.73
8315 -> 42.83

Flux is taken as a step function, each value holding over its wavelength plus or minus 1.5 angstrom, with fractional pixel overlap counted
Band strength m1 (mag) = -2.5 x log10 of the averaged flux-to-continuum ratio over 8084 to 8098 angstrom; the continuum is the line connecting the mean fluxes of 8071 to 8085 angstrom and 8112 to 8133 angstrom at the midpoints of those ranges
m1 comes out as 0.01 mag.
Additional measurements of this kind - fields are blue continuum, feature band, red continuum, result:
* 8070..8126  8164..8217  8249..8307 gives 0.01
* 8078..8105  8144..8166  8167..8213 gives -0.01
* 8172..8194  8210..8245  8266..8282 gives 0.01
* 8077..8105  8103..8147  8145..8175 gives -0.01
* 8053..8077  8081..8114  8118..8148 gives 0.01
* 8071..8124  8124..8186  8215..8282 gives -0.01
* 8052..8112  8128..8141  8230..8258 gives -0.01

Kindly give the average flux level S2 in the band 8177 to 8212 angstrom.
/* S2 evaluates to 43.3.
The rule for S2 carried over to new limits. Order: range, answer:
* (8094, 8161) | 44.3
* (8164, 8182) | 44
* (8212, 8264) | 43.1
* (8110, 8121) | 44.6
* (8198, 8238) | 43.1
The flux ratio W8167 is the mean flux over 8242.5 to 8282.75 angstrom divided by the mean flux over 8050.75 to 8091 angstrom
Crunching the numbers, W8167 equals 0.97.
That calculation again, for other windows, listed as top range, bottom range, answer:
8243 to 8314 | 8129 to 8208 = 0.99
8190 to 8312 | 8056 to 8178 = 0.97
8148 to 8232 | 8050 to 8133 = 0.98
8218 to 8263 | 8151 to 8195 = 0.99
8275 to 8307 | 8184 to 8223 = 1.01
